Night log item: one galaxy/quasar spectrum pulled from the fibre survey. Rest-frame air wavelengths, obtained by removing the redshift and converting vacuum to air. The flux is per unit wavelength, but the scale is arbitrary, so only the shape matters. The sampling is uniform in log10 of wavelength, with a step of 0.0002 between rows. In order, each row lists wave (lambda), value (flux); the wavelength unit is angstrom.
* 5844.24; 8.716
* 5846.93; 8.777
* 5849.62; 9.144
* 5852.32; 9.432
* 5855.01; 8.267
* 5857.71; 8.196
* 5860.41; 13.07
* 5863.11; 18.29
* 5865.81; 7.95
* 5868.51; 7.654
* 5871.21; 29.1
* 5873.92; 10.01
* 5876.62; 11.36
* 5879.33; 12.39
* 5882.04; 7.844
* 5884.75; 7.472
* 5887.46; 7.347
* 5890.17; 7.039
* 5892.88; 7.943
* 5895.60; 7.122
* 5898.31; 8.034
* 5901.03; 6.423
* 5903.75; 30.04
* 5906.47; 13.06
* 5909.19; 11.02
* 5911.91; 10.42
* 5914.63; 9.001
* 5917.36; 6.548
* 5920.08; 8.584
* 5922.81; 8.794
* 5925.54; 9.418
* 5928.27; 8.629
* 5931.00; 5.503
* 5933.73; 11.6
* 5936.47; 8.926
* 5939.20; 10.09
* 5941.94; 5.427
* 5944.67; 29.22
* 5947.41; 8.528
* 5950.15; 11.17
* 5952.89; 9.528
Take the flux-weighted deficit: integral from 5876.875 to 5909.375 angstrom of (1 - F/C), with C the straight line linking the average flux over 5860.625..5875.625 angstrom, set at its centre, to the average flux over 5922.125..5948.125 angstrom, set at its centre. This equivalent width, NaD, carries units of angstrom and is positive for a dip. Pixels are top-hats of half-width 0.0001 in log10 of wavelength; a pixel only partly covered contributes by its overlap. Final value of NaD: 6.1 angstrom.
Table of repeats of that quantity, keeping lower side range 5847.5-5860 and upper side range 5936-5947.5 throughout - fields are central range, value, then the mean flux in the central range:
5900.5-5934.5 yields 3.2 angstrom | 10.8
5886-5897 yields 3.5 angstrom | 7.37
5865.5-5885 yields -4.1 angstrom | 12.2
